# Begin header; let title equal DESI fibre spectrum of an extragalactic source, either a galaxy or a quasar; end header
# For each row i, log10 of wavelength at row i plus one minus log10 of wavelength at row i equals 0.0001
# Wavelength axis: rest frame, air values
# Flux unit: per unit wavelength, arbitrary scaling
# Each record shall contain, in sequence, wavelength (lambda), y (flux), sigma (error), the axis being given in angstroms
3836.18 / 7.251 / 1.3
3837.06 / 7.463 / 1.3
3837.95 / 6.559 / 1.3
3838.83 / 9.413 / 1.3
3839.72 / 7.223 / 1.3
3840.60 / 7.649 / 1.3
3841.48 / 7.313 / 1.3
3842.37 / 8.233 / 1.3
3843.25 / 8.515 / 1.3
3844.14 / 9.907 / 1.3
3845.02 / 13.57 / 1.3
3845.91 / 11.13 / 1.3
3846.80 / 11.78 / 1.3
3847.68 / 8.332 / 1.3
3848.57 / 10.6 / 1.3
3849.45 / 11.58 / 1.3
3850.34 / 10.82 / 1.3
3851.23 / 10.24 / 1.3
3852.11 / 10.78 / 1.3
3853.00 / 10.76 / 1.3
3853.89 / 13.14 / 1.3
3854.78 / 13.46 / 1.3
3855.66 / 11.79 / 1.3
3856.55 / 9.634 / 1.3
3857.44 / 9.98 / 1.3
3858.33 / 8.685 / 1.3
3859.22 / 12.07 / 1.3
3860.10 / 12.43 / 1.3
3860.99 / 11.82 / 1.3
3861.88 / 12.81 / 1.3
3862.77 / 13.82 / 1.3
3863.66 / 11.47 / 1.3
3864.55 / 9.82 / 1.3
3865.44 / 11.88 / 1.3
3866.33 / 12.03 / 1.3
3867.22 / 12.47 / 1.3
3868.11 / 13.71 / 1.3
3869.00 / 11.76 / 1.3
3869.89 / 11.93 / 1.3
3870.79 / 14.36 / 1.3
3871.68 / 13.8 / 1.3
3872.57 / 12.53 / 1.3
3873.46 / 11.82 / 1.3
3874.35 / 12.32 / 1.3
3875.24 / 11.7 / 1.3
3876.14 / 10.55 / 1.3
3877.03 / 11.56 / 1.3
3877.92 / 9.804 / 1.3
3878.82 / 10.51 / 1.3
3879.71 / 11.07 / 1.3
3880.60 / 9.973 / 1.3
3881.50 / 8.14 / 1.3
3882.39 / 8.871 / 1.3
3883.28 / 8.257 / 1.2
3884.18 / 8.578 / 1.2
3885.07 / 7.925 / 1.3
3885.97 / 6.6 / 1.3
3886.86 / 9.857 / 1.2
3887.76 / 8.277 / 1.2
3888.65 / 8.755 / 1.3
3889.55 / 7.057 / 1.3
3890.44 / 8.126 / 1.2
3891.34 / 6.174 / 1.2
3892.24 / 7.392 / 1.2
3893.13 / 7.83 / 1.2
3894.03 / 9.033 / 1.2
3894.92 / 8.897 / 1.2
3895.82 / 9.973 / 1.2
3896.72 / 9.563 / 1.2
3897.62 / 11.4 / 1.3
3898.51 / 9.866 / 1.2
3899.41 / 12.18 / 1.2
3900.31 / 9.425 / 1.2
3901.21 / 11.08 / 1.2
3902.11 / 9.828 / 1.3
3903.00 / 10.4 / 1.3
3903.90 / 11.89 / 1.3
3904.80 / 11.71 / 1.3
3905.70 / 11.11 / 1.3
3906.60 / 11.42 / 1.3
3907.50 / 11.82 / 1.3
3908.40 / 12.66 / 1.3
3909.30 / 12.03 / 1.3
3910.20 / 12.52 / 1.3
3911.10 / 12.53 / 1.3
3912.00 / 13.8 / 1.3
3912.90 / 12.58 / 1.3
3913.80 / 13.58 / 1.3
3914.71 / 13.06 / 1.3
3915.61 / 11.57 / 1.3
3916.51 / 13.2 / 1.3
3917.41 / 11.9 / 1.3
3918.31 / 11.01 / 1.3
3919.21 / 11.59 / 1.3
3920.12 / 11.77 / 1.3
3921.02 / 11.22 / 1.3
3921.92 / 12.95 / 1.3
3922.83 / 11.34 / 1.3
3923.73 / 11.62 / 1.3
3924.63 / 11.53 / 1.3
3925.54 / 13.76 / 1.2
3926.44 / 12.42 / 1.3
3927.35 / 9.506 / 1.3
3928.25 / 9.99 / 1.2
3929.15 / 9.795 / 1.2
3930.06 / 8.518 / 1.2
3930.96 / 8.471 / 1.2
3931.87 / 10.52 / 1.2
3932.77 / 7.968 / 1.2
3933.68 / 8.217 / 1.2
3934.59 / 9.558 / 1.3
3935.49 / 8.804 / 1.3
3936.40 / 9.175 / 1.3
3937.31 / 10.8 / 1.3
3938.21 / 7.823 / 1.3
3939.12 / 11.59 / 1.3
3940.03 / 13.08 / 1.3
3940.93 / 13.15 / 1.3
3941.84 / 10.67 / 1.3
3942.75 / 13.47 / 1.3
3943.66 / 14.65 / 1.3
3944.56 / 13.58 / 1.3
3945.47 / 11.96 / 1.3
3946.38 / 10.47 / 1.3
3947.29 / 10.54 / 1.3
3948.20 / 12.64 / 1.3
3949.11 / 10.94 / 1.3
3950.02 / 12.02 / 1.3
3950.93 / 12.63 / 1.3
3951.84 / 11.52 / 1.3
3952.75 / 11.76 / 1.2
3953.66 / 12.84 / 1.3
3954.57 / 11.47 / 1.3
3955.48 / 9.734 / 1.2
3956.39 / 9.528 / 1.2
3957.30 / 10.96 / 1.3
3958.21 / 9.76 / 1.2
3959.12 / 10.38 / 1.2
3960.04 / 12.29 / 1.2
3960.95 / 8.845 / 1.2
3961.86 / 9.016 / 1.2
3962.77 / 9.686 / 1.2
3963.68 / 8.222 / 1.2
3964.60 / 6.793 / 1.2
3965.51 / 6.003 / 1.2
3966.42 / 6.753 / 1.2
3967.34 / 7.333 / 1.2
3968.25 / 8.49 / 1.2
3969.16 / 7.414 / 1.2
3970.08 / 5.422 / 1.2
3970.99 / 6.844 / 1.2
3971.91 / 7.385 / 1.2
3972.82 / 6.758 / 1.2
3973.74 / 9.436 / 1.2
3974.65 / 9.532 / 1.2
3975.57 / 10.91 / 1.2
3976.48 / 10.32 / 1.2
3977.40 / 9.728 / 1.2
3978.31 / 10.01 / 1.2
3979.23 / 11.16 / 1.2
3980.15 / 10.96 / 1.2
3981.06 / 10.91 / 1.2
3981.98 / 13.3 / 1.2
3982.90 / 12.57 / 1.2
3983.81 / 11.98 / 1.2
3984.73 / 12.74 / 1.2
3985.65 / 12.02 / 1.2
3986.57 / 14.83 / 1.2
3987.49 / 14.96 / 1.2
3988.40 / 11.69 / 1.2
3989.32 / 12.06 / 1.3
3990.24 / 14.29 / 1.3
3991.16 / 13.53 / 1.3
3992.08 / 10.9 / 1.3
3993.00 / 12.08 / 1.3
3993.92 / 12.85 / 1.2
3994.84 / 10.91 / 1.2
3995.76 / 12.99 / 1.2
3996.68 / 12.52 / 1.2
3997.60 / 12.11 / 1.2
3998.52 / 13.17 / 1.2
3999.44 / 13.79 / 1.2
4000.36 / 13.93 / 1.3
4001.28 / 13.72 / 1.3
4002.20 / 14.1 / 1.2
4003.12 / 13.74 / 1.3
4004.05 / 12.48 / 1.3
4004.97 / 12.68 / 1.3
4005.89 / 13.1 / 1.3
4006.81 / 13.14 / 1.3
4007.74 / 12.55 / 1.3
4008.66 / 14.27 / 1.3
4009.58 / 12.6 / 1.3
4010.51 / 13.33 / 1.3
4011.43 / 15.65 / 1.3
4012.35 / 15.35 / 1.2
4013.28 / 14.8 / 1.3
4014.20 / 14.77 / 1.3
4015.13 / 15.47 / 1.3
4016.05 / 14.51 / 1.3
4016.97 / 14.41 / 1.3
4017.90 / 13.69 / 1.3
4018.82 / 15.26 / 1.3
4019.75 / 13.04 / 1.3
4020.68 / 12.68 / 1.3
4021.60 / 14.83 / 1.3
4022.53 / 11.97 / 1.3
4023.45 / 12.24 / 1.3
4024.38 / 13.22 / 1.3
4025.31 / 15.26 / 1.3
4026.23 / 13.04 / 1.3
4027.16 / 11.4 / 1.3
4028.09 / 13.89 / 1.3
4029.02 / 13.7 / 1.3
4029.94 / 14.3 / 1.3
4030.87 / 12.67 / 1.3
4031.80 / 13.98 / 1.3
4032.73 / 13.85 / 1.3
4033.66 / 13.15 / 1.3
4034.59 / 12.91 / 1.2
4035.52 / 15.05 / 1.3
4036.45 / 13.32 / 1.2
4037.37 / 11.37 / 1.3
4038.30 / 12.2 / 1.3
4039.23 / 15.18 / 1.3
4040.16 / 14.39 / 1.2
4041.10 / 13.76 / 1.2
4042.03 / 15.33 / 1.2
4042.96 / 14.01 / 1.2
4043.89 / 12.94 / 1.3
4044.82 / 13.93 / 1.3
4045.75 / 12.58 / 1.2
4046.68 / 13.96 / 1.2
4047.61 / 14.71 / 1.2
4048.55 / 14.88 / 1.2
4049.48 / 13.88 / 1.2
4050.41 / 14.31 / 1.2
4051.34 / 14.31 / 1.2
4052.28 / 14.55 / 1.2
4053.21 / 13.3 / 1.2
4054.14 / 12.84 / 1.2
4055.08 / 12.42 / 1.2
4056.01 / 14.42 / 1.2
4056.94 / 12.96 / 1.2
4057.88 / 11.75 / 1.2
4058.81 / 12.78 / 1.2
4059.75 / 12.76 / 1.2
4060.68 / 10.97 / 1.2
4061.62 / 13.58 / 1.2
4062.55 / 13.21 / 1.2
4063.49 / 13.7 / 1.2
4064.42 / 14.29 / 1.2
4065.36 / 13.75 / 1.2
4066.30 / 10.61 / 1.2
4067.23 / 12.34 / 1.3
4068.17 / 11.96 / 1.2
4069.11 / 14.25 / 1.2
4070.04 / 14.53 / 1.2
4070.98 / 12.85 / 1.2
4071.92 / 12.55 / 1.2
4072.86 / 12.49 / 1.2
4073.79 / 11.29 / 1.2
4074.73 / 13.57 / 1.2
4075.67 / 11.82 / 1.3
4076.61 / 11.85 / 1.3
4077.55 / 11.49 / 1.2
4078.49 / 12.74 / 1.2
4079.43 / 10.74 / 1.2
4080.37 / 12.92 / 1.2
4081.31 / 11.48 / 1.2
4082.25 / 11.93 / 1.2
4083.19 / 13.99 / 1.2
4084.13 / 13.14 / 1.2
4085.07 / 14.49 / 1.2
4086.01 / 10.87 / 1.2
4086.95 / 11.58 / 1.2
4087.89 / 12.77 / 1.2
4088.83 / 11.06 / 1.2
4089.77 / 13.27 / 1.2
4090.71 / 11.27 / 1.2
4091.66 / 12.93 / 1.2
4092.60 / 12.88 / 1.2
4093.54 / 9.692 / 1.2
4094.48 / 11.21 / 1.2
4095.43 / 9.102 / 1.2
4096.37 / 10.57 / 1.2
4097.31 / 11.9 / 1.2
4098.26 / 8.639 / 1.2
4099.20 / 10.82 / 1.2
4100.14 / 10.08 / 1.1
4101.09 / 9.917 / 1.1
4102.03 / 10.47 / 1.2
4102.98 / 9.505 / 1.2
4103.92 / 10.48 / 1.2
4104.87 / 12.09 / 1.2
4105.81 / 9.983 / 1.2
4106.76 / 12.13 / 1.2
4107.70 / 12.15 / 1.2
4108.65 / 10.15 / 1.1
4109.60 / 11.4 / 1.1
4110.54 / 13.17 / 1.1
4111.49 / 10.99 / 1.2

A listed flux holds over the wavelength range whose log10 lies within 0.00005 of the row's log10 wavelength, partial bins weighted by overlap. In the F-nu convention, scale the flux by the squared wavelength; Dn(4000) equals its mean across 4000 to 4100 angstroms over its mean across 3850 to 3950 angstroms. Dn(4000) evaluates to 1.3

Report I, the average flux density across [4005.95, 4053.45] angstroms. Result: 13.8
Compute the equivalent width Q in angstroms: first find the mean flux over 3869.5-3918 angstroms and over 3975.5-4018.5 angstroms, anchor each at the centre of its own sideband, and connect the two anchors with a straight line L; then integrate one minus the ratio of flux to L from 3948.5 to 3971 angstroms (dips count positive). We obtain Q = 4.7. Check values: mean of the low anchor 10.6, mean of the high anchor 13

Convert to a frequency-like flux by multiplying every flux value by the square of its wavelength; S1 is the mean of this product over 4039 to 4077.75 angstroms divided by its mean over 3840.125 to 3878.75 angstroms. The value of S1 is 1.30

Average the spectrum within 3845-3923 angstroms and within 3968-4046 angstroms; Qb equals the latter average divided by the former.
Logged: 1.2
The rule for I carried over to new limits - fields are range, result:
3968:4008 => 11.6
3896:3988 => 10.8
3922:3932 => 10.8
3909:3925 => 12.2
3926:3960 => 10.9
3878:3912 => 9.86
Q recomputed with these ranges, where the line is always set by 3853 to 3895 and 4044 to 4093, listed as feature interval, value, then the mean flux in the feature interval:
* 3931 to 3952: 0.53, 11.1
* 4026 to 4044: -1.54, 13.5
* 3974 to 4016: -2.70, 12.8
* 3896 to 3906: 0.11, 10.7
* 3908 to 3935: -0.67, 11.4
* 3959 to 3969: 2.74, 8.43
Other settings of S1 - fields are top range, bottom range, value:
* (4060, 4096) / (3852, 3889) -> 1.25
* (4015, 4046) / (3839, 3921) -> 1.37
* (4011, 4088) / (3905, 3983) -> 1.32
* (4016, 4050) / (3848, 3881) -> 1.28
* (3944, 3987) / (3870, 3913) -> 1.02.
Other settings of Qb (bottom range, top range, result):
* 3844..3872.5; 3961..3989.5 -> 0.84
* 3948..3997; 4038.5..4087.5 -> 1.24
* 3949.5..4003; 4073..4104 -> 1.06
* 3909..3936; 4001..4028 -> 1.22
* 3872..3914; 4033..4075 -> 1.30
